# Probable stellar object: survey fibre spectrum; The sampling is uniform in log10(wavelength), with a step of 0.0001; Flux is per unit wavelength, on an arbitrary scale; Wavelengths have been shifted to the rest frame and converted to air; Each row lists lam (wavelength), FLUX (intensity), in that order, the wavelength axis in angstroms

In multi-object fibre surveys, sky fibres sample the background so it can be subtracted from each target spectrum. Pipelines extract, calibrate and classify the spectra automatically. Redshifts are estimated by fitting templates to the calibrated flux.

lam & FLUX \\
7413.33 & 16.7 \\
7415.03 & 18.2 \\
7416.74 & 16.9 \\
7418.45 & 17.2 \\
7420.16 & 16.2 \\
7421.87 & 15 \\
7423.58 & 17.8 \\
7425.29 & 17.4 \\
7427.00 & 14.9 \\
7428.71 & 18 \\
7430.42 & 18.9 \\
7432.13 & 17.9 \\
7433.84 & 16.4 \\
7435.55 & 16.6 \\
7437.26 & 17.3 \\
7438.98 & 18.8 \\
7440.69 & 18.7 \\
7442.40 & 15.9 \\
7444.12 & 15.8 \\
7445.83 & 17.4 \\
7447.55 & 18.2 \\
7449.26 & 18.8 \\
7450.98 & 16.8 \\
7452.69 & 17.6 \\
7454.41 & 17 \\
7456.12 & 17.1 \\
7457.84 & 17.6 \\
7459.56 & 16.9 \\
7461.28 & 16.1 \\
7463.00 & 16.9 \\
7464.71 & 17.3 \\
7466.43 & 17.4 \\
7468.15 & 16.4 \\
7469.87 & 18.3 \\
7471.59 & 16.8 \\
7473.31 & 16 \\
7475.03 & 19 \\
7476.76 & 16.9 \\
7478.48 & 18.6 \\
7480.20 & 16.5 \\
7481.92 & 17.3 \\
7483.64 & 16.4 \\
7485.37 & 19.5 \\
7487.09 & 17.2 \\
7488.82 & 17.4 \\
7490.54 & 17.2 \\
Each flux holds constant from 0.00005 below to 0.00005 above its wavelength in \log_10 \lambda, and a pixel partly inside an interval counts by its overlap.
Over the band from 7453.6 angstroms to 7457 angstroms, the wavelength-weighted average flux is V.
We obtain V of 17.1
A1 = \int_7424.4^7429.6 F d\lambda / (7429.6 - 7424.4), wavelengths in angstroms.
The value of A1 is 16.8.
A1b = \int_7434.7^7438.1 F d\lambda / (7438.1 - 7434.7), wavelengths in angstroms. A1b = 17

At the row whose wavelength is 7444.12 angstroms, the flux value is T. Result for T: 15.8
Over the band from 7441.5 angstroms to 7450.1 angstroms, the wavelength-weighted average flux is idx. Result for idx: 17.2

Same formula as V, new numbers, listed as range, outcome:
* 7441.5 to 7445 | 15.9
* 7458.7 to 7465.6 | 16.8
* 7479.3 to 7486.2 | 17.4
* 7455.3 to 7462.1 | 16.9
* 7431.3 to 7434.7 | 17.2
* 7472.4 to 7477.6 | 17.3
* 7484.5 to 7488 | 18.3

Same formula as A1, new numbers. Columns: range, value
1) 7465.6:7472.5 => 17.2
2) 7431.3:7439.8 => 17.4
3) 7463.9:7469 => 17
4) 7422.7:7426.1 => 17.6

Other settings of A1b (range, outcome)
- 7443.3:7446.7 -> 16.6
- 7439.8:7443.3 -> 17.3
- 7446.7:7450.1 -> 18.5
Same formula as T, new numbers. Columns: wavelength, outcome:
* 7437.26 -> 17.3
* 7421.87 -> 15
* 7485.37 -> 19.5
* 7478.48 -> 18.6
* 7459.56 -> 16.9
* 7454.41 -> 17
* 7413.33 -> 16.7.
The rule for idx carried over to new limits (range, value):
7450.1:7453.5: 17.2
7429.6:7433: 18.4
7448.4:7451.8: 17.8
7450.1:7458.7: 17.2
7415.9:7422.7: 16.3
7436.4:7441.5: 18.3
